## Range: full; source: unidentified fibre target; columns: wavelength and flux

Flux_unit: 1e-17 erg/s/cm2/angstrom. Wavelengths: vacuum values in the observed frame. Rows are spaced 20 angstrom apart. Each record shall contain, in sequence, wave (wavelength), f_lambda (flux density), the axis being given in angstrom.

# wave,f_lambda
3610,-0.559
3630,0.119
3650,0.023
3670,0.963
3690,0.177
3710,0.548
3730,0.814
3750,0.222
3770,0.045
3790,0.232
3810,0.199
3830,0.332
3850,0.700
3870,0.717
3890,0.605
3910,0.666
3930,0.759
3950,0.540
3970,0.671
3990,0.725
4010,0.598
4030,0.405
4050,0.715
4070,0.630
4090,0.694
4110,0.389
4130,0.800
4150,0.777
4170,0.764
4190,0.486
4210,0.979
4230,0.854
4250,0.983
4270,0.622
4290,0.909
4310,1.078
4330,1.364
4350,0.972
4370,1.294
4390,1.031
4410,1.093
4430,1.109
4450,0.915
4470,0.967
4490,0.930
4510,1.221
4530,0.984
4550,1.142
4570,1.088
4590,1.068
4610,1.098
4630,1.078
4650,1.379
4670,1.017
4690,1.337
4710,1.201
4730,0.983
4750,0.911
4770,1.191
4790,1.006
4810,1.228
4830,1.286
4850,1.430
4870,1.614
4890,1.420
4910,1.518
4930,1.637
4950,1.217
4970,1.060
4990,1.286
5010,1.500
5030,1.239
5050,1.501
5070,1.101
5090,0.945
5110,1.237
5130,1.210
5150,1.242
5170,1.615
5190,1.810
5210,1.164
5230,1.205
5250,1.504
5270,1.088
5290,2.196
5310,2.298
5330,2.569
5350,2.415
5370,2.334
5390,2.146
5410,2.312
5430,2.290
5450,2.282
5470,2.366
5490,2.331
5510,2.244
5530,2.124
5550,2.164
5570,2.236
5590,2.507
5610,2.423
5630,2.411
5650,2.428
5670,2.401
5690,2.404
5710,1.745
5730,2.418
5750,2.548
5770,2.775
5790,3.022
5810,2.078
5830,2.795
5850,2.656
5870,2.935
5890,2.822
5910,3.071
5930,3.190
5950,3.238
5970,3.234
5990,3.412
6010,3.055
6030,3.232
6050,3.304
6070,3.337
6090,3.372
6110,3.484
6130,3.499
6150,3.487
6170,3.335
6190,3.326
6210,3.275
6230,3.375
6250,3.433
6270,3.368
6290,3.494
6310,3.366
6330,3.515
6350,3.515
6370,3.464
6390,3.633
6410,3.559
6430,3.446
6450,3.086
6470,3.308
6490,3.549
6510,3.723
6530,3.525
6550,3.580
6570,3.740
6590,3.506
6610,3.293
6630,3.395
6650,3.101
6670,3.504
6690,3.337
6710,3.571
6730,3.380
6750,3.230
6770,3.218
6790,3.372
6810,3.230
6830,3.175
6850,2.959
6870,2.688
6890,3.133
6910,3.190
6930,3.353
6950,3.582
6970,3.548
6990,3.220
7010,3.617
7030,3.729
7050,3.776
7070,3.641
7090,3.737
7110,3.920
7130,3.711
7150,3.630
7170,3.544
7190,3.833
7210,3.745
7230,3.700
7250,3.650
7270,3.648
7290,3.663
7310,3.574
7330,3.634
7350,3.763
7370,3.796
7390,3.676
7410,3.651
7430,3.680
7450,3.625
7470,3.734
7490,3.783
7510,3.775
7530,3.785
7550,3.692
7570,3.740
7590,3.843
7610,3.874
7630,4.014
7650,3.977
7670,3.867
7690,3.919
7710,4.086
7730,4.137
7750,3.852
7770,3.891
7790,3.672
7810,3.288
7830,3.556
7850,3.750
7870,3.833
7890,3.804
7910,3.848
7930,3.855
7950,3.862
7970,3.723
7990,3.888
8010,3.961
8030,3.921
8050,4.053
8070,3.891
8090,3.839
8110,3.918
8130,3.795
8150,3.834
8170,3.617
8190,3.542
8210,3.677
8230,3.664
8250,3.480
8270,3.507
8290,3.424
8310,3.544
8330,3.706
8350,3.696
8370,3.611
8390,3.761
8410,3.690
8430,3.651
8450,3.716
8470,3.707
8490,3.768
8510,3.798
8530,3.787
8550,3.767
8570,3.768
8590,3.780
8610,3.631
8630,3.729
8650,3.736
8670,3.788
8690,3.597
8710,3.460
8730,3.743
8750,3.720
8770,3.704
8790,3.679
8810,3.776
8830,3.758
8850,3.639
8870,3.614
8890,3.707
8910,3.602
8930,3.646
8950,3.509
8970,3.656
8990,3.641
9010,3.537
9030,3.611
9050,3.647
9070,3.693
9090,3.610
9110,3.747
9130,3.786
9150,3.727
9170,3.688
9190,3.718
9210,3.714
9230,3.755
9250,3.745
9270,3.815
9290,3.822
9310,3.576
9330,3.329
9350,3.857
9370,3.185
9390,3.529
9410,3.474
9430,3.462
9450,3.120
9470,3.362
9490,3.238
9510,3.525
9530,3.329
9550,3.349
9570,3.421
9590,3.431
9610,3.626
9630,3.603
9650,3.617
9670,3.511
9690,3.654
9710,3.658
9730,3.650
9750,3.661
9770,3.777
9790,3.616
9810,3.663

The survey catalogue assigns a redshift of 0.33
